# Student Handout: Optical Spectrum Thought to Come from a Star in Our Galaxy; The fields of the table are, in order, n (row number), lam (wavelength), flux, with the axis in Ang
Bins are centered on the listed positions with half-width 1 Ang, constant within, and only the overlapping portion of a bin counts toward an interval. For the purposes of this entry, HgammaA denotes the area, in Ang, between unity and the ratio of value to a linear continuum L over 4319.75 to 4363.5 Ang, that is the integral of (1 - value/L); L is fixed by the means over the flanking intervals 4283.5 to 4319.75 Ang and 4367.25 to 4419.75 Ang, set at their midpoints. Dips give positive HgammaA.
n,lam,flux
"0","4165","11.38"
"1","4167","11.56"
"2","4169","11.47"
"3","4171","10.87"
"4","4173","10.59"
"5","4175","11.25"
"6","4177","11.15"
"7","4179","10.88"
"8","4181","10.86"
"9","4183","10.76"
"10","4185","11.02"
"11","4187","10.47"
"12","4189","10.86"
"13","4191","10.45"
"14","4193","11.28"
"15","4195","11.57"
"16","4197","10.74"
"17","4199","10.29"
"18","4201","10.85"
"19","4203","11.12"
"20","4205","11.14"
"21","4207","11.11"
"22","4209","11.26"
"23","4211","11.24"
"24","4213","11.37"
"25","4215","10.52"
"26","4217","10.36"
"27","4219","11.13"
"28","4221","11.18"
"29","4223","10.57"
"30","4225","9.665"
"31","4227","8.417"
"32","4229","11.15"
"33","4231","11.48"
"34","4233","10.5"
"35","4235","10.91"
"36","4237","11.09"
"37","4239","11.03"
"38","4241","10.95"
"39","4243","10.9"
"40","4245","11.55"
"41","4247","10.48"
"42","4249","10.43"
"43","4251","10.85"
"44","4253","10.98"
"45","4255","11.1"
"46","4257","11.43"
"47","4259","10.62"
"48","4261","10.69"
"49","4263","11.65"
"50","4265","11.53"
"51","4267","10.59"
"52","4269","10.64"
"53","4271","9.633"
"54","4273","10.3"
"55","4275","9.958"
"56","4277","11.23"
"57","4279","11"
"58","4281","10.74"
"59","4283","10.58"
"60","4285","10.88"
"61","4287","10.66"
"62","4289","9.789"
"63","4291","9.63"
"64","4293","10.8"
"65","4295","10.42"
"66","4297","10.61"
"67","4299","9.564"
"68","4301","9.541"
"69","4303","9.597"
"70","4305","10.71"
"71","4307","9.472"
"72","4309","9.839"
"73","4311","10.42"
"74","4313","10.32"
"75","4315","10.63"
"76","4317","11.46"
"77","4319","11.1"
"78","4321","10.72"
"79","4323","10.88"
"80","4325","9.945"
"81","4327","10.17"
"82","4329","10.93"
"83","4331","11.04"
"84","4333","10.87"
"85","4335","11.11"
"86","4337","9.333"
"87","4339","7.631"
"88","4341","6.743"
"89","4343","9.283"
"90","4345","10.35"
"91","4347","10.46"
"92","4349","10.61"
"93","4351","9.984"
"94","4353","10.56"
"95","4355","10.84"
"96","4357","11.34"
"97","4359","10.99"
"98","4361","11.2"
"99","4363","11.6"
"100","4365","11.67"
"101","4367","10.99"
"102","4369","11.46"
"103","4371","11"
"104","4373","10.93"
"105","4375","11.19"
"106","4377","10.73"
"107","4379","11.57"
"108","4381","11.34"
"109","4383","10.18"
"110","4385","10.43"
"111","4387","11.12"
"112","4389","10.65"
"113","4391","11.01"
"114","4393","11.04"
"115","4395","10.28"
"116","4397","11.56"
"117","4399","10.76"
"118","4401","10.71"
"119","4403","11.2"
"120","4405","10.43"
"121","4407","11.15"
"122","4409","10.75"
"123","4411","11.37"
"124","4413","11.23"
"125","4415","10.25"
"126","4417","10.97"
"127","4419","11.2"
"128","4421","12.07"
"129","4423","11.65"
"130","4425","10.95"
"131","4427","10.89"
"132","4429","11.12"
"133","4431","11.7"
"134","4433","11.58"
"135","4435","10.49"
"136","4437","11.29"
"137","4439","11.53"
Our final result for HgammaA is 1.2 Ang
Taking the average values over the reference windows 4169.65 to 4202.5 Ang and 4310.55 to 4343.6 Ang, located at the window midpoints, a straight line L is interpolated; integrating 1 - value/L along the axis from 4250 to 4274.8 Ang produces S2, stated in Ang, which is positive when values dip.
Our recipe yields -0.7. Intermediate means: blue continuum 10.9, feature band 10.8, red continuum 10.2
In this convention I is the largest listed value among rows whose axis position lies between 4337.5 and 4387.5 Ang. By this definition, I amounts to 11.67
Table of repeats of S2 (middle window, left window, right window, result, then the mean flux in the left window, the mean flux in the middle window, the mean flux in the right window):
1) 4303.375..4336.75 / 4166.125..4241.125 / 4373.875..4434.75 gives 1.2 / 10.9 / 10.6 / 11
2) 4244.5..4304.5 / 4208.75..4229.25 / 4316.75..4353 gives -1.2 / 10.6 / 10.6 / 10.1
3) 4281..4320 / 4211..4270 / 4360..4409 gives 2.0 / 10.8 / 10.3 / 11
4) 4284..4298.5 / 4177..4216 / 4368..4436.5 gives 0.8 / 10.9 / 10.4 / 11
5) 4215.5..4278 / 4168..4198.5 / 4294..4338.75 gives -0.5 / 10.9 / 10.7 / 10.3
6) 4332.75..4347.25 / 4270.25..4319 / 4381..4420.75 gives 1.7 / 10.3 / 9.35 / 10.9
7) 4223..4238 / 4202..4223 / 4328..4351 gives 0.5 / 11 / 10.5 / 9.86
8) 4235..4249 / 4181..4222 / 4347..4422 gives 0.0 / 10.9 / 11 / 11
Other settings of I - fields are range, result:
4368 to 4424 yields 12.07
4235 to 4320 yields 11.65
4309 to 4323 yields 11.46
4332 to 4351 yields 11.11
